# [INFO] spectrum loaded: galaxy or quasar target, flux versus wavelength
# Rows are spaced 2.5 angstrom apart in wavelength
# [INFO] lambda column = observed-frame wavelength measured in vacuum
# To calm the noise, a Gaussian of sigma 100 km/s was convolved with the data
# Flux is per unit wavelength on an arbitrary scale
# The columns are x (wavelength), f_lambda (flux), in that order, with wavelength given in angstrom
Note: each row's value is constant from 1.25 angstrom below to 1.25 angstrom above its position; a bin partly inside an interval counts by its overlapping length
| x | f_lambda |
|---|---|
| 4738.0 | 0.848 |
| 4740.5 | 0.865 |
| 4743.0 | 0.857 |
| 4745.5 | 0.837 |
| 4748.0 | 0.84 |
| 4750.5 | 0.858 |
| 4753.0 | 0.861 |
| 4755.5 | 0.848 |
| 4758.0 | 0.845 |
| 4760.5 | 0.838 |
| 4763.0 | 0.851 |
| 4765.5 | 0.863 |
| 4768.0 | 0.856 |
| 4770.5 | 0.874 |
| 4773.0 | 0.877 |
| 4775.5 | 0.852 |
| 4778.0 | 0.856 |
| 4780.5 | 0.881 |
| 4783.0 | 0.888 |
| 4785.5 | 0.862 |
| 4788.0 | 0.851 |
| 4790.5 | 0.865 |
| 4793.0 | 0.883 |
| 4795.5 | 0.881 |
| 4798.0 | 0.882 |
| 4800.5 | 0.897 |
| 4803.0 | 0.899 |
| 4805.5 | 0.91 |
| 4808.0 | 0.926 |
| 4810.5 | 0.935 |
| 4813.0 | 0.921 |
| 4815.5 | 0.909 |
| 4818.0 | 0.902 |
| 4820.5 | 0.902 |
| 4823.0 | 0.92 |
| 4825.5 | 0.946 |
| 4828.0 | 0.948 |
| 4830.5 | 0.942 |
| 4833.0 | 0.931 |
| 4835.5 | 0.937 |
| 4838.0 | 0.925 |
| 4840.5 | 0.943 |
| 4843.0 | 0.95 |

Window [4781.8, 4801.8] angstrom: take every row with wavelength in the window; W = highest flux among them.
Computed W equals 0.897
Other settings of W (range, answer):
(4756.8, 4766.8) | 0.863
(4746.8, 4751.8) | 0.858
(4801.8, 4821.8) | 0.935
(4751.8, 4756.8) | 0.861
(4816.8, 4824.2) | 0.92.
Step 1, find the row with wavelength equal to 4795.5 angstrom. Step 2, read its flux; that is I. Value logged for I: 0.881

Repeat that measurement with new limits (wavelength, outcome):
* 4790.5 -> 0.865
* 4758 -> 0.845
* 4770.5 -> 0.874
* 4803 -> 0.899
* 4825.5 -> 0.946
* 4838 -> 0.925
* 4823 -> 0.92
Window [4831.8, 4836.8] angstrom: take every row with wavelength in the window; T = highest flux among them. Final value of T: 0.937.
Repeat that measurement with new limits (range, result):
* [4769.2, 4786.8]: 0.888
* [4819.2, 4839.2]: 0.948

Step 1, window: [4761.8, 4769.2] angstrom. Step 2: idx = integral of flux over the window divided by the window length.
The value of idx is 0.857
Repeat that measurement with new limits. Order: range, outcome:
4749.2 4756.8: 0.855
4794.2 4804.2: 0.89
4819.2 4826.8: 0.923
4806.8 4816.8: 0.923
